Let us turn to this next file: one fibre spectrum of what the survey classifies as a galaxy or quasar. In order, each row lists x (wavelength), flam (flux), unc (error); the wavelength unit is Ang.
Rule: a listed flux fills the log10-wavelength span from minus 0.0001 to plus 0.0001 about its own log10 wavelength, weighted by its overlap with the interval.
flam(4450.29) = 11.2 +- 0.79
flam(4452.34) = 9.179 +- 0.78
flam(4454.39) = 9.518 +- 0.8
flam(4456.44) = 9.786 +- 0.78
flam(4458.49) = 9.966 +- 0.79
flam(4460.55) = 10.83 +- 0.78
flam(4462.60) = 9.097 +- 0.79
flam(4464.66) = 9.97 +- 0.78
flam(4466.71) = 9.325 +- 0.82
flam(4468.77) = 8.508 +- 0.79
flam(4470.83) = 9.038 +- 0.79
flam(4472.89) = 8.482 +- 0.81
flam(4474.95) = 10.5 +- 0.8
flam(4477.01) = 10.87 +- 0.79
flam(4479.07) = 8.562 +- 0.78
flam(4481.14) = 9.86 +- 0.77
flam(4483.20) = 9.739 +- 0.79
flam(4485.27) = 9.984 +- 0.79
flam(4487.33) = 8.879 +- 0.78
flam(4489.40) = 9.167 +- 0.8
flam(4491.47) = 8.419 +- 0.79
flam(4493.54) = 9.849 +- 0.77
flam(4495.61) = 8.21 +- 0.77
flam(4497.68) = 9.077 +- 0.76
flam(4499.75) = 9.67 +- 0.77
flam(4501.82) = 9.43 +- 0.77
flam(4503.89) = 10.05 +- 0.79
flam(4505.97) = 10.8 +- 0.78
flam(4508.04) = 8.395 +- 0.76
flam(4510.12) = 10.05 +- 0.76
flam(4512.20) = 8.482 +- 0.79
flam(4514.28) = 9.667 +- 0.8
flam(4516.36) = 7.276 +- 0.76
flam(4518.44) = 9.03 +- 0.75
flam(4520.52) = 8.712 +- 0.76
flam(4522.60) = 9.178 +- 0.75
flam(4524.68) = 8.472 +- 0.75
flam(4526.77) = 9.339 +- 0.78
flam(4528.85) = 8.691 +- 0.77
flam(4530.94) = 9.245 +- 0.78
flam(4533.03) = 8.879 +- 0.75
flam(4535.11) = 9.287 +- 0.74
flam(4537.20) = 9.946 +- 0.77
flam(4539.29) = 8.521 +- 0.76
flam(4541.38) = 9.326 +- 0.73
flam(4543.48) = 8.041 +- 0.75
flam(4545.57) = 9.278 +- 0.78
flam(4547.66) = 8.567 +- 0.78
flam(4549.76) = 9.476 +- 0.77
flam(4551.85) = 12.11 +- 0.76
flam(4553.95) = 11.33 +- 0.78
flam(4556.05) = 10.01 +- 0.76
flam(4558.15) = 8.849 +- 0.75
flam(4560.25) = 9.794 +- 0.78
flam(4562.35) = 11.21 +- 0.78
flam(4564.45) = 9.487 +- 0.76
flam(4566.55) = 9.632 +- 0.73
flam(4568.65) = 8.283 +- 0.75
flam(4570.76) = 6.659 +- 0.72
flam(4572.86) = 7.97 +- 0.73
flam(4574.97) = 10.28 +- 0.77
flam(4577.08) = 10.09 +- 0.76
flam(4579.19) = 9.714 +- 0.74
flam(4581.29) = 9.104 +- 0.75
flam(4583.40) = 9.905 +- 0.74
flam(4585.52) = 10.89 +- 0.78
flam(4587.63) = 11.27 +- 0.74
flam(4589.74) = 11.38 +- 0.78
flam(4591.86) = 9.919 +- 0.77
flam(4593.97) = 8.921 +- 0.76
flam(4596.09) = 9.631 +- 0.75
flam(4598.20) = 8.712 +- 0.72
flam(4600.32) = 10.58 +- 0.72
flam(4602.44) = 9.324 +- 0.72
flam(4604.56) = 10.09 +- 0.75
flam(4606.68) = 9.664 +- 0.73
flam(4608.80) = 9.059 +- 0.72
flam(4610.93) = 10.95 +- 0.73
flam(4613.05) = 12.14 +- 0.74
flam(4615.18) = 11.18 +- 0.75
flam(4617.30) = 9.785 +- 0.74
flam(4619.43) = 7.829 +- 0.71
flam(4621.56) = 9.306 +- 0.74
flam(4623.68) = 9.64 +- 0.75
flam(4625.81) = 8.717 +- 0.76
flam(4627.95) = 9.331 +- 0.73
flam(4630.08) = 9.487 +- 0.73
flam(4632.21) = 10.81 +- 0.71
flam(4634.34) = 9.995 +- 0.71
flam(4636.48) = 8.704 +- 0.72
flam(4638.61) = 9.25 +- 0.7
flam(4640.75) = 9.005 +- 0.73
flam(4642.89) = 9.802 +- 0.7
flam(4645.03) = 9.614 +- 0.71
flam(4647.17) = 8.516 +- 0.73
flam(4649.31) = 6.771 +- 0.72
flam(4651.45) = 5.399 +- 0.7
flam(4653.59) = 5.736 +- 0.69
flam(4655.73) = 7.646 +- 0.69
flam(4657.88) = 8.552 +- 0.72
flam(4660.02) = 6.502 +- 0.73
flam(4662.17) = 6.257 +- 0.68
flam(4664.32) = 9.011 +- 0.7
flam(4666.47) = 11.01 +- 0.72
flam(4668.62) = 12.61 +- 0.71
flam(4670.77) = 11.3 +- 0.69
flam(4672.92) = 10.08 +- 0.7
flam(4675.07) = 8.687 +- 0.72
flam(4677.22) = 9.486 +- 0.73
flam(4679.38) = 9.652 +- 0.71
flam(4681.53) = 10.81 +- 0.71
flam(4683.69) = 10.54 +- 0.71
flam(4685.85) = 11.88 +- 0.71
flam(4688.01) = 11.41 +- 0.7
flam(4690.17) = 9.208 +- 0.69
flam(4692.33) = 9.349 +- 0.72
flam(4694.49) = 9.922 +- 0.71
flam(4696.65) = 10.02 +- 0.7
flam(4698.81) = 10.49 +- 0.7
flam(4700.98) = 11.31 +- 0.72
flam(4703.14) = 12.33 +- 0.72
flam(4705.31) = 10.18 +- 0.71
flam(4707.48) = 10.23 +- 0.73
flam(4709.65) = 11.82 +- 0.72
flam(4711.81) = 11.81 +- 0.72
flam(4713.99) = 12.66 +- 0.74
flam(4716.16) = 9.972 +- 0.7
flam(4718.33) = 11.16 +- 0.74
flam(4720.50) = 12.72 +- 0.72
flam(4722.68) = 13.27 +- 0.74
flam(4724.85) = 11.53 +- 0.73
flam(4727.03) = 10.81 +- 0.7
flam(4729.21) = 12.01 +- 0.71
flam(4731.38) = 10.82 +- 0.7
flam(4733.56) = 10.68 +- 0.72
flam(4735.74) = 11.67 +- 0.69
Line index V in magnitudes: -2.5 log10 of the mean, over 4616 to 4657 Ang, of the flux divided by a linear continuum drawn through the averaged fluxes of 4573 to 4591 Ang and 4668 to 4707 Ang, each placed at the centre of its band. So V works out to 0.19 mag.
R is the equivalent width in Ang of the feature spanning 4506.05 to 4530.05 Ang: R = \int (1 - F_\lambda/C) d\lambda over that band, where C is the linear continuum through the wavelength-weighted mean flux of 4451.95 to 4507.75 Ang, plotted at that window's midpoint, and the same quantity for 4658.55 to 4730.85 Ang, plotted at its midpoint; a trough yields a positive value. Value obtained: 1.9 Ang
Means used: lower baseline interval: 9.5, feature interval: 8.93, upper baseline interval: 10.6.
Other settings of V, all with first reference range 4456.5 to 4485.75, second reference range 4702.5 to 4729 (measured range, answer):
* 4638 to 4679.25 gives 0.26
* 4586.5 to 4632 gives 0.09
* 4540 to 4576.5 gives 0.10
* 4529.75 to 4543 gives 0.11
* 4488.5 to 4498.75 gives 0.10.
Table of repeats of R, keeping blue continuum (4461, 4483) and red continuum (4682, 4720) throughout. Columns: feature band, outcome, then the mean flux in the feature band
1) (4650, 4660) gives 3.6 Ang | 6.8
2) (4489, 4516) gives 1.1 Ang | 9.28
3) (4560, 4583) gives 1.8 Ang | 9.3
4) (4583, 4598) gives 0.0 Ang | 10.2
